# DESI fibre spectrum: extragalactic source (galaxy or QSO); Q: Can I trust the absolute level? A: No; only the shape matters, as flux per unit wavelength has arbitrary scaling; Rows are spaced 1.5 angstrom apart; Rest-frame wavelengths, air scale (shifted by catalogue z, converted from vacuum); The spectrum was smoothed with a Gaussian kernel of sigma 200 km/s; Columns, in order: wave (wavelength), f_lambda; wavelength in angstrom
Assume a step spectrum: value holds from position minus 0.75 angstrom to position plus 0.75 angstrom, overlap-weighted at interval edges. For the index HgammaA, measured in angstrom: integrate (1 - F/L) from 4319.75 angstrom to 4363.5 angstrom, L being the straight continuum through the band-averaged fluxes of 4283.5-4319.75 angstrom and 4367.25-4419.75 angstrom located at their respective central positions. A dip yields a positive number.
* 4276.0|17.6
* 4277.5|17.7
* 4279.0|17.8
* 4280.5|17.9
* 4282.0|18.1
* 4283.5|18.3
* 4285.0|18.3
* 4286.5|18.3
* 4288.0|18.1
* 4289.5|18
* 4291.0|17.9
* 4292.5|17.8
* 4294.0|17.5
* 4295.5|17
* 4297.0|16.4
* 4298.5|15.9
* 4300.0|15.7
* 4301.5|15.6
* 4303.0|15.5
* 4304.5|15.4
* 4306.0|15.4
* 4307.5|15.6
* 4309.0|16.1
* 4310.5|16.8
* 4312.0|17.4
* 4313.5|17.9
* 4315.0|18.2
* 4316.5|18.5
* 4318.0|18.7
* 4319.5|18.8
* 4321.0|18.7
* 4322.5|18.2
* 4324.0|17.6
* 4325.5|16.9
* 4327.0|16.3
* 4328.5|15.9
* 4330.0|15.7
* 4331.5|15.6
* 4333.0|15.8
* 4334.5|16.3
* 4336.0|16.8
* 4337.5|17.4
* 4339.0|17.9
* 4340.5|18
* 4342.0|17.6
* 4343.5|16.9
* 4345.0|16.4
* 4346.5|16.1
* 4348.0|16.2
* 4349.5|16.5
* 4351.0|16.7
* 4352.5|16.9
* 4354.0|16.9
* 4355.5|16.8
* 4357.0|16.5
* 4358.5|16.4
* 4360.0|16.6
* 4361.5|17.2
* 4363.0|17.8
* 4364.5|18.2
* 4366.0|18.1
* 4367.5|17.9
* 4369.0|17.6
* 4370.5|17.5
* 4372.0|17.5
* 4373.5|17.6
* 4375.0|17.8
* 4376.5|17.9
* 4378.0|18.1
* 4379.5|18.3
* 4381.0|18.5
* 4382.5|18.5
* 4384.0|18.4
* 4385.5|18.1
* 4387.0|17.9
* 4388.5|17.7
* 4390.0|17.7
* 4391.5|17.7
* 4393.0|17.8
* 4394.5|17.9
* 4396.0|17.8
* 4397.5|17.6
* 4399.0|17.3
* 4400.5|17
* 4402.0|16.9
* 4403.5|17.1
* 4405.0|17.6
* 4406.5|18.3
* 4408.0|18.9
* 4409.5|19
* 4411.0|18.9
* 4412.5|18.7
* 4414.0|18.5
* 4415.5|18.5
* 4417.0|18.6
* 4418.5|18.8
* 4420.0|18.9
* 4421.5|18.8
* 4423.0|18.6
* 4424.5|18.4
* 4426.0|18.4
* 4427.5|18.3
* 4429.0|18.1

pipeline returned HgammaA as 1.6 angstrom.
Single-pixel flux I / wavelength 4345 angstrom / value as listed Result 16.4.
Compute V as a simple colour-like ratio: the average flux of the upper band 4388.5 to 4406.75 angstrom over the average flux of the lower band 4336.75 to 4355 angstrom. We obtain 1.0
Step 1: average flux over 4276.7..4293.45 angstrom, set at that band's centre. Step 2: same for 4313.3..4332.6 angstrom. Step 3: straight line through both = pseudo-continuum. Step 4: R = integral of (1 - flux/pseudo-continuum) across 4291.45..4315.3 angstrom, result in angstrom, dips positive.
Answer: 1.65 angstrom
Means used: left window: 18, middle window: 16.5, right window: 17.4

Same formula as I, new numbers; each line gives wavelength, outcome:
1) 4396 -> 17.8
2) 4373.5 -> 17.6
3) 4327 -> 16.3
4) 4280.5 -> 17.9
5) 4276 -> 17.6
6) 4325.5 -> 16.9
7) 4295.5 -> 17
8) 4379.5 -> 18.3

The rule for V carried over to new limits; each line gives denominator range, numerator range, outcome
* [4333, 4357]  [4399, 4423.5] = 1.09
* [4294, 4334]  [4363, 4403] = 1.06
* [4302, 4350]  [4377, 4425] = 1.07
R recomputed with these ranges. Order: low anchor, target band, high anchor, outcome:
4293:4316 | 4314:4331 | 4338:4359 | -1.0 angstrom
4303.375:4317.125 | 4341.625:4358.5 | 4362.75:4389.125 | 0.8 angstrom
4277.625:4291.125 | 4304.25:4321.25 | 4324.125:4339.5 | -0.2 angstrom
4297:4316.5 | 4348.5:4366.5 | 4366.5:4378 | 0.4 angstrom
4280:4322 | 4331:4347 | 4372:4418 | 0.7 angstrom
